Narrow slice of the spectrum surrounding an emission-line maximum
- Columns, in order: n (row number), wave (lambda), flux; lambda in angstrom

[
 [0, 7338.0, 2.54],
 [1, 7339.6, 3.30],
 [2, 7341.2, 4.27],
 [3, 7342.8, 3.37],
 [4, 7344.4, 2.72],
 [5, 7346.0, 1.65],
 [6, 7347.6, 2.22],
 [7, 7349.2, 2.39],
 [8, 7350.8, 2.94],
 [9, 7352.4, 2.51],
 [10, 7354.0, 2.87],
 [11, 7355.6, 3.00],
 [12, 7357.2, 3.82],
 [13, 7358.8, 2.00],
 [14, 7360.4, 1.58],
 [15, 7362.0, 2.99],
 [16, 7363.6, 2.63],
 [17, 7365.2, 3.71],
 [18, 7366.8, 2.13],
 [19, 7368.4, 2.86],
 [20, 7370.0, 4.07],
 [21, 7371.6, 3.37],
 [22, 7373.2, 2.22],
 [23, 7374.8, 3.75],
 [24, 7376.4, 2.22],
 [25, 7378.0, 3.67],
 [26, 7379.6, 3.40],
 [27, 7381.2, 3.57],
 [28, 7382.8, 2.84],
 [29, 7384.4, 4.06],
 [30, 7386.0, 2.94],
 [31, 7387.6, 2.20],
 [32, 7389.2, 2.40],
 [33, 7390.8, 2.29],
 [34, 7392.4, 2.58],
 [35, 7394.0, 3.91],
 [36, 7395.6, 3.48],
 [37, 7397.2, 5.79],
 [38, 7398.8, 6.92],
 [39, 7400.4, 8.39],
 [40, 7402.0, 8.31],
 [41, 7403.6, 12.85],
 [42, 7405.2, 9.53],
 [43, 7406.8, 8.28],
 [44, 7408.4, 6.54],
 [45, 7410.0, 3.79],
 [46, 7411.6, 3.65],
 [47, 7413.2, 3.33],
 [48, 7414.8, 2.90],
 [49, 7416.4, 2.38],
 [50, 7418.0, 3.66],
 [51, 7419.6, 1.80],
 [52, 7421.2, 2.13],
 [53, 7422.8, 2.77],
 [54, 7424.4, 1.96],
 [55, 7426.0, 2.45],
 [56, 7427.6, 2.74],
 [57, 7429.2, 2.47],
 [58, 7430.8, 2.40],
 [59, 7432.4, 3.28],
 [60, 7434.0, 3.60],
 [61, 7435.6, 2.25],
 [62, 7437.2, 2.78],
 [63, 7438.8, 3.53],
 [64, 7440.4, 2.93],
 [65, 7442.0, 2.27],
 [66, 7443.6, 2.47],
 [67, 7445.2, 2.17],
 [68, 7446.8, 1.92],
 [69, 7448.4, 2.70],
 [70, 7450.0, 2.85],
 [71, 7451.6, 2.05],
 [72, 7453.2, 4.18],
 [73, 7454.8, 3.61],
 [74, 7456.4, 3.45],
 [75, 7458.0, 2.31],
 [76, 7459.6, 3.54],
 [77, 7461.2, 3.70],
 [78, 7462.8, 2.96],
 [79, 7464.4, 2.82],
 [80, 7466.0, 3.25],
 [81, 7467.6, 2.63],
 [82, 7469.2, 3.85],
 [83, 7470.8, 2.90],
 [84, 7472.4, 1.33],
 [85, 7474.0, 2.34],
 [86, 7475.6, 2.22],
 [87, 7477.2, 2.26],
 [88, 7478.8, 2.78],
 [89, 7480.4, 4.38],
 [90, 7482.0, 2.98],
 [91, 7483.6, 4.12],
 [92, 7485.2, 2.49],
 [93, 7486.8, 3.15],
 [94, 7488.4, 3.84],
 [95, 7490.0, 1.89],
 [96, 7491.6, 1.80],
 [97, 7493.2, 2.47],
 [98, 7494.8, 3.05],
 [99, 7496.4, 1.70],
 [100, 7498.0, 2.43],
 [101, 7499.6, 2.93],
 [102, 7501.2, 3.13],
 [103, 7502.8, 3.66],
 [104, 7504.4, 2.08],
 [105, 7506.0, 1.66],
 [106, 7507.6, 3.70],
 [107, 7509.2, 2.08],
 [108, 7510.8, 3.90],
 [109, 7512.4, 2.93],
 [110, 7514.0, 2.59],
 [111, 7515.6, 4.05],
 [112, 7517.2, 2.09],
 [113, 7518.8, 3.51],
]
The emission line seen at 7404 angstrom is [O II] 3727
